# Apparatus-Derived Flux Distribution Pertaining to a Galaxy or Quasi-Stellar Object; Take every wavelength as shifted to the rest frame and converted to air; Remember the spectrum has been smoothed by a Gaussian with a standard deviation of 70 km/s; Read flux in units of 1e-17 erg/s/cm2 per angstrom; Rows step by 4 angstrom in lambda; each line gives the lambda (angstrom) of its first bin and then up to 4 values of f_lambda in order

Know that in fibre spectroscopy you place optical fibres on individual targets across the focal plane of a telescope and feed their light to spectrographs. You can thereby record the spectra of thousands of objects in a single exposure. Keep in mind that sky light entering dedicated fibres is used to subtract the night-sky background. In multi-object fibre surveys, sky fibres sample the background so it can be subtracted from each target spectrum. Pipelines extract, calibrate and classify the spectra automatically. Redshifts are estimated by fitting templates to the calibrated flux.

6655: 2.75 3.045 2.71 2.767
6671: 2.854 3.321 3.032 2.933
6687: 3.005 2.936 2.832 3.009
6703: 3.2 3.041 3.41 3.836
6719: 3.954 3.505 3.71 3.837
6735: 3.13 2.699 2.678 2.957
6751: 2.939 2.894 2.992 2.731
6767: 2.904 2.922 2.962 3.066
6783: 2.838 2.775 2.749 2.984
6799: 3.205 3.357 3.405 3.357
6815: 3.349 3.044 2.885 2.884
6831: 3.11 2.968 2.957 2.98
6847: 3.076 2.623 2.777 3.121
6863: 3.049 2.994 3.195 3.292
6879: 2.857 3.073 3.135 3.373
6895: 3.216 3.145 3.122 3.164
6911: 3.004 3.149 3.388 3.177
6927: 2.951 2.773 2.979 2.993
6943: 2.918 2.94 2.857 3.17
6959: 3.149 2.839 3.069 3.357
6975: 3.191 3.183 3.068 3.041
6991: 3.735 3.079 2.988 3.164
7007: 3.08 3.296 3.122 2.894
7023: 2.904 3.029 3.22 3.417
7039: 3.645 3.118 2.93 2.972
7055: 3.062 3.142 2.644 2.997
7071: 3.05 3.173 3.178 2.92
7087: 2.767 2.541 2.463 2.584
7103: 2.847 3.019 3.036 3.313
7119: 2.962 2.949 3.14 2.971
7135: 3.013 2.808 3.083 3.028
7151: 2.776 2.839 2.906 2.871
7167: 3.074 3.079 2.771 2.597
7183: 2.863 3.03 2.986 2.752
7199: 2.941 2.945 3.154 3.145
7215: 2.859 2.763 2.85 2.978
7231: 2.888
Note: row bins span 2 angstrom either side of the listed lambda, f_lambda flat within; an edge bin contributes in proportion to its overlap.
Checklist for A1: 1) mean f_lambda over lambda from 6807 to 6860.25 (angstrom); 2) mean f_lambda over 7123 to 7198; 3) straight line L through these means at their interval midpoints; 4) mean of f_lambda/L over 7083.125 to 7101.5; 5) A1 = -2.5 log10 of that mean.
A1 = 0.12 mag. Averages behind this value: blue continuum 3.02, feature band 2.63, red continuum 2.92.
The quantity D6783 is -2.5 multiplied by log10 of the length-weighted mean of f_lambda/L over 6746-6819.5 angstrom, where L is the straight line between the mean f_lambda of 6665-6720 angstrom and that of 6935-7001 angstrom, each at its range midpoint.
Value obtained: 0.04 mag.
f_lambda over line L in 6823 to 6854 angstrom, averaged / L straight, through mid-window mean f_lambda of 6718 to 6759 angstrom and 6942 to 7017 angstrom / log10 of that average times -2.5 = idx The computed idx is 0.08 mag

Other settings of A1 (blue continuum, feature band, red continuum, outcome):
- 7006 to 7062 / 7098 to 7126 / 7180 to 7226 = 0.02 mag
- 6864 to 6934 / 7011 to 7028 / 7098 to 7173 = 0.01 mag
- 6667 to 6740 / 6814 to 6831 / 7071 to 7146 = 0.04 mag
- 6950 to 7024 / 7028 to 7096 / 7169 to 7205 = 0.00 mag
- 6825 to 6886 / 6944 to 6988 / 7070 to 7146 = -0.04 mag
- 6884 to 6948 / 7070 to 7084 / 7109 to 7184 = -0.04 mag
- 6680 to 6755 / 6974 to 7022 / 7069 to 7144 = -0.05 mag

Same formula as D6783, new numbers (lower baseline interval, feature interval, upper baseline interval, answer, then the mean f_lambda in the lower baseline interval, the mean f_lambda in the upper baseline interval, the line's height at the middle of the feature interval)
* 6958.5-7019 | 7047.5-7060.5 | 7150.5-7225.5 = 0.01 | 3.15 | 2.91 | 3.07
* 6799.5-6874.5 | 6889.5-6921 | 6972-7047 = -0.03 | 3.07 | 3.17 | 3.11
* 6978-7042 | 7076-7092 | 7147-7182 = 0.05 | 3.18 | 2.87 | 3.03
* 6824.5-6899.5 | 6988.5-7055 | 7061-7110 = -0.09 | 3.04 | 2.85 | 2.91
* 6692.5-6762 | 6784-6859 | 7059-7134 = 0.04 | 3.2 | 2.93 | 3.13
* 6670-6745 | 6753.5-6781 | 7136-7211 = 0.09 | 3.21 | 2.92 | 3.17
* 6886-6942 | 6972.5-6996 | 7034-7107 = -0.06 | 3.11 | 2.96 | 3.04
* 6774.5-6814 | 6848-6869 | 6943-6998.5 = 0.06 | 3.08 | 3.12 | 3.09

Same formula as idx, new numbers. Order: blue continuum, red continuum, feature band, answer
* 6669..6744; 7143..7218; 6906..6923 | -0.031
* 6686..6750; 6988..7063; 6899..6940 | 0.034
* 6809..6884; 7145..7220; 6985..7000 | -0.086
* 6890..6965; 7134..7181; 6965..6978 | -0.059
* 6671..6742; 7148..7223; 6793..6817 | -0.036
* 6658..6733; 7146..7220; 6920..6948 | 0.032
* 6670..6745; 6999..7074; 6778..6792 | 0.120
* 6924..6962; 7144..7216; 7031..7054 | -0.091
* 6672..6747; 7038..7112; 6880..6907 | -0.031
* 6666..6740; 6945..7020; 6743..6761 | 0.103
